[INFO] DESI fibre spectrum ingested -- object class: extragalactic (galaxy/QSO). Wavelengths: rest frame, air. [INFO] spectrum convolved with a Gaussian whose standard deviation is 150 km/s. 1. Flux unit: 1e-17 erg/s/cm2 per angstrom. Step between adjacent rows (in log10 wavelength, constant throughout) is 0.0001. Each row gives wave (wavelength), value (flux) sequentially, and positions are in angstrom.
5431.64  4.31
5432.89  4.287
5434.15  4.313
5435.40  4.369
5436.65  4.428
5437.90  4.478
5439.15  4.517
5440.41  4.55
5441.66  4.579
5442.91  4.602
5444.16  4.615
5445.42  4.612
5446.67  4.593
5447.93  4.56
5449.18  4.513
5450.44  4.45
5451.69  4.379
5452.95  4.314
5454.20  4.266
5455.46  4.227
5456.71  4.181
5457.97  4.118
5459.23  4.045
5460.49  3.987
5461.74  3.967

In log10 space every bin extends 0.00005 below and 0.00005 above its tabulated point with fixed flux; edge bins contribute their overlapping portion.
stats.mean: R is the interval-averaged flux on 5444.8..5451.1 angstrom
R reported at 4.55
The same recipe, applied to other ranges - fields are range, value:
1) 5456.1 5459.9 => 4.1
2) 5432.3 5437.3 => 4.35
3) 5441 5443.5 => 4.6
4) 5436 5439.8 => 4.47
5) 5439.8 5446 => 4.59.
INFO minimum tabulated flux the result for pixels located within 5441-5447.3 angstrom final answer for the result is 4.579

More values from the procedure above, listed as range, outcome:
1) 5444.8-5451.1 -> 4.45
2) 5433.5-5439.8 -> 4.313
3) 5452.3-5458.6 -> 4.118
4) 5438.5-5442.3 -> 4.517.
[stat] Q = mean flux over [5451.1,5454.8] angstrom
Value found 4.32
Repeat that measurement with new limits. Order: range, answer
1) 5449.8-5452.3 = 4.42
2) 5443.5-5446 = 4.61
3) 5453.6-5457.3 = 4.23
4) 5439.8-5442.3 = 4.58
